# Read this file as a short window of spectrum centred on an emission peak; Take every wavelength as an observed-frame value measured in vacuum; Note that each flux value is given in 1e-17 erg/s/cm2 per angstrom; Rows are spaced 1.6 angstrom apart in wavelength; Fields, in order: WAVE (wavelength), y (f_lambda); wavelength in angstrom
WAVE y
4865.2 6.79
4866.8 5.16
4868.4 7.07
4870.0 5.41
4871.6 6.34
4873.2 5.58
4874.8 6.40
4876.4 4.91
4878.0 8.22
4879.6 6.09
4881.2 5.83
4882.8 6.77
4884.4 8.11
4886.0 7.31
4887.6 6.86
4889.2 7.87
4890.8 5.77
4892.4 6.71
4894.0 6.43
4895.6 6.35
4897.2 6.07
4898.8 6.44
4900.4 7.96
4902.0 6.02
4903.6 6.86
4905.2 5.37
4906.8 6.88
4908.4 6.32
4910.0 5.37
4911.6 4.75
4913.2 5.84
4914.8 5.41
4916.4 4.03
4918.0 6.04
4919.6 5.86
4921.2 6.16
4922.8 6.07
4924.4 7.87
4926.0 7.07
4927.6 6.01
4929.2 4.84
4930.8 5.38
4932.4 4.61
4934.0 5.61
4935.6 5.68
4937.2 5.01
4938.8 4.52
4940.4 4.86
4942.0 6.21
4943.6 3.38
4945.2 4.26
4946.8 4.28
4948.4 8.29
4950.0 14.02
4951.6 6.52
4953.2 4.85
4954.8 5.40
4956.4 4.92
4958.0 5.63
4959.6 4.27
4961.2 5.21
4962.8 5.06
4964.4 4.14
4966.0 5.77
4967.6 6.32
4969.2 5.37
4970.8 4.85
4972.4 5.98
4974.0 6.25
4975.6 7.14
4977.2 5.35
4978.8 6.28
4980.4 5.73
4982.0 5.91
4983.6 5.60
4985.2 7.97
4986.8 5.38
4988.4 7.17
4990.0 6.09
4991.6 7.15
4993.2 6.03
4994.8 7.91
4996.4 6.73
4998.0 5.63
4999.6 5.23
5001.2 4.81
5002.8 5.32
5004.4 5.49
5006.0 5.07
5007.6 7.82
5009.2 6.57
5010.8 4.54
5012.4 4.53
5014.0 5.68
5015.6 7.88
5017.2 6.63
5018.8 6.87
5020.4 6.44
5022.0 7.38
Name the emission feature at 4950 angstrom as H-gamma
